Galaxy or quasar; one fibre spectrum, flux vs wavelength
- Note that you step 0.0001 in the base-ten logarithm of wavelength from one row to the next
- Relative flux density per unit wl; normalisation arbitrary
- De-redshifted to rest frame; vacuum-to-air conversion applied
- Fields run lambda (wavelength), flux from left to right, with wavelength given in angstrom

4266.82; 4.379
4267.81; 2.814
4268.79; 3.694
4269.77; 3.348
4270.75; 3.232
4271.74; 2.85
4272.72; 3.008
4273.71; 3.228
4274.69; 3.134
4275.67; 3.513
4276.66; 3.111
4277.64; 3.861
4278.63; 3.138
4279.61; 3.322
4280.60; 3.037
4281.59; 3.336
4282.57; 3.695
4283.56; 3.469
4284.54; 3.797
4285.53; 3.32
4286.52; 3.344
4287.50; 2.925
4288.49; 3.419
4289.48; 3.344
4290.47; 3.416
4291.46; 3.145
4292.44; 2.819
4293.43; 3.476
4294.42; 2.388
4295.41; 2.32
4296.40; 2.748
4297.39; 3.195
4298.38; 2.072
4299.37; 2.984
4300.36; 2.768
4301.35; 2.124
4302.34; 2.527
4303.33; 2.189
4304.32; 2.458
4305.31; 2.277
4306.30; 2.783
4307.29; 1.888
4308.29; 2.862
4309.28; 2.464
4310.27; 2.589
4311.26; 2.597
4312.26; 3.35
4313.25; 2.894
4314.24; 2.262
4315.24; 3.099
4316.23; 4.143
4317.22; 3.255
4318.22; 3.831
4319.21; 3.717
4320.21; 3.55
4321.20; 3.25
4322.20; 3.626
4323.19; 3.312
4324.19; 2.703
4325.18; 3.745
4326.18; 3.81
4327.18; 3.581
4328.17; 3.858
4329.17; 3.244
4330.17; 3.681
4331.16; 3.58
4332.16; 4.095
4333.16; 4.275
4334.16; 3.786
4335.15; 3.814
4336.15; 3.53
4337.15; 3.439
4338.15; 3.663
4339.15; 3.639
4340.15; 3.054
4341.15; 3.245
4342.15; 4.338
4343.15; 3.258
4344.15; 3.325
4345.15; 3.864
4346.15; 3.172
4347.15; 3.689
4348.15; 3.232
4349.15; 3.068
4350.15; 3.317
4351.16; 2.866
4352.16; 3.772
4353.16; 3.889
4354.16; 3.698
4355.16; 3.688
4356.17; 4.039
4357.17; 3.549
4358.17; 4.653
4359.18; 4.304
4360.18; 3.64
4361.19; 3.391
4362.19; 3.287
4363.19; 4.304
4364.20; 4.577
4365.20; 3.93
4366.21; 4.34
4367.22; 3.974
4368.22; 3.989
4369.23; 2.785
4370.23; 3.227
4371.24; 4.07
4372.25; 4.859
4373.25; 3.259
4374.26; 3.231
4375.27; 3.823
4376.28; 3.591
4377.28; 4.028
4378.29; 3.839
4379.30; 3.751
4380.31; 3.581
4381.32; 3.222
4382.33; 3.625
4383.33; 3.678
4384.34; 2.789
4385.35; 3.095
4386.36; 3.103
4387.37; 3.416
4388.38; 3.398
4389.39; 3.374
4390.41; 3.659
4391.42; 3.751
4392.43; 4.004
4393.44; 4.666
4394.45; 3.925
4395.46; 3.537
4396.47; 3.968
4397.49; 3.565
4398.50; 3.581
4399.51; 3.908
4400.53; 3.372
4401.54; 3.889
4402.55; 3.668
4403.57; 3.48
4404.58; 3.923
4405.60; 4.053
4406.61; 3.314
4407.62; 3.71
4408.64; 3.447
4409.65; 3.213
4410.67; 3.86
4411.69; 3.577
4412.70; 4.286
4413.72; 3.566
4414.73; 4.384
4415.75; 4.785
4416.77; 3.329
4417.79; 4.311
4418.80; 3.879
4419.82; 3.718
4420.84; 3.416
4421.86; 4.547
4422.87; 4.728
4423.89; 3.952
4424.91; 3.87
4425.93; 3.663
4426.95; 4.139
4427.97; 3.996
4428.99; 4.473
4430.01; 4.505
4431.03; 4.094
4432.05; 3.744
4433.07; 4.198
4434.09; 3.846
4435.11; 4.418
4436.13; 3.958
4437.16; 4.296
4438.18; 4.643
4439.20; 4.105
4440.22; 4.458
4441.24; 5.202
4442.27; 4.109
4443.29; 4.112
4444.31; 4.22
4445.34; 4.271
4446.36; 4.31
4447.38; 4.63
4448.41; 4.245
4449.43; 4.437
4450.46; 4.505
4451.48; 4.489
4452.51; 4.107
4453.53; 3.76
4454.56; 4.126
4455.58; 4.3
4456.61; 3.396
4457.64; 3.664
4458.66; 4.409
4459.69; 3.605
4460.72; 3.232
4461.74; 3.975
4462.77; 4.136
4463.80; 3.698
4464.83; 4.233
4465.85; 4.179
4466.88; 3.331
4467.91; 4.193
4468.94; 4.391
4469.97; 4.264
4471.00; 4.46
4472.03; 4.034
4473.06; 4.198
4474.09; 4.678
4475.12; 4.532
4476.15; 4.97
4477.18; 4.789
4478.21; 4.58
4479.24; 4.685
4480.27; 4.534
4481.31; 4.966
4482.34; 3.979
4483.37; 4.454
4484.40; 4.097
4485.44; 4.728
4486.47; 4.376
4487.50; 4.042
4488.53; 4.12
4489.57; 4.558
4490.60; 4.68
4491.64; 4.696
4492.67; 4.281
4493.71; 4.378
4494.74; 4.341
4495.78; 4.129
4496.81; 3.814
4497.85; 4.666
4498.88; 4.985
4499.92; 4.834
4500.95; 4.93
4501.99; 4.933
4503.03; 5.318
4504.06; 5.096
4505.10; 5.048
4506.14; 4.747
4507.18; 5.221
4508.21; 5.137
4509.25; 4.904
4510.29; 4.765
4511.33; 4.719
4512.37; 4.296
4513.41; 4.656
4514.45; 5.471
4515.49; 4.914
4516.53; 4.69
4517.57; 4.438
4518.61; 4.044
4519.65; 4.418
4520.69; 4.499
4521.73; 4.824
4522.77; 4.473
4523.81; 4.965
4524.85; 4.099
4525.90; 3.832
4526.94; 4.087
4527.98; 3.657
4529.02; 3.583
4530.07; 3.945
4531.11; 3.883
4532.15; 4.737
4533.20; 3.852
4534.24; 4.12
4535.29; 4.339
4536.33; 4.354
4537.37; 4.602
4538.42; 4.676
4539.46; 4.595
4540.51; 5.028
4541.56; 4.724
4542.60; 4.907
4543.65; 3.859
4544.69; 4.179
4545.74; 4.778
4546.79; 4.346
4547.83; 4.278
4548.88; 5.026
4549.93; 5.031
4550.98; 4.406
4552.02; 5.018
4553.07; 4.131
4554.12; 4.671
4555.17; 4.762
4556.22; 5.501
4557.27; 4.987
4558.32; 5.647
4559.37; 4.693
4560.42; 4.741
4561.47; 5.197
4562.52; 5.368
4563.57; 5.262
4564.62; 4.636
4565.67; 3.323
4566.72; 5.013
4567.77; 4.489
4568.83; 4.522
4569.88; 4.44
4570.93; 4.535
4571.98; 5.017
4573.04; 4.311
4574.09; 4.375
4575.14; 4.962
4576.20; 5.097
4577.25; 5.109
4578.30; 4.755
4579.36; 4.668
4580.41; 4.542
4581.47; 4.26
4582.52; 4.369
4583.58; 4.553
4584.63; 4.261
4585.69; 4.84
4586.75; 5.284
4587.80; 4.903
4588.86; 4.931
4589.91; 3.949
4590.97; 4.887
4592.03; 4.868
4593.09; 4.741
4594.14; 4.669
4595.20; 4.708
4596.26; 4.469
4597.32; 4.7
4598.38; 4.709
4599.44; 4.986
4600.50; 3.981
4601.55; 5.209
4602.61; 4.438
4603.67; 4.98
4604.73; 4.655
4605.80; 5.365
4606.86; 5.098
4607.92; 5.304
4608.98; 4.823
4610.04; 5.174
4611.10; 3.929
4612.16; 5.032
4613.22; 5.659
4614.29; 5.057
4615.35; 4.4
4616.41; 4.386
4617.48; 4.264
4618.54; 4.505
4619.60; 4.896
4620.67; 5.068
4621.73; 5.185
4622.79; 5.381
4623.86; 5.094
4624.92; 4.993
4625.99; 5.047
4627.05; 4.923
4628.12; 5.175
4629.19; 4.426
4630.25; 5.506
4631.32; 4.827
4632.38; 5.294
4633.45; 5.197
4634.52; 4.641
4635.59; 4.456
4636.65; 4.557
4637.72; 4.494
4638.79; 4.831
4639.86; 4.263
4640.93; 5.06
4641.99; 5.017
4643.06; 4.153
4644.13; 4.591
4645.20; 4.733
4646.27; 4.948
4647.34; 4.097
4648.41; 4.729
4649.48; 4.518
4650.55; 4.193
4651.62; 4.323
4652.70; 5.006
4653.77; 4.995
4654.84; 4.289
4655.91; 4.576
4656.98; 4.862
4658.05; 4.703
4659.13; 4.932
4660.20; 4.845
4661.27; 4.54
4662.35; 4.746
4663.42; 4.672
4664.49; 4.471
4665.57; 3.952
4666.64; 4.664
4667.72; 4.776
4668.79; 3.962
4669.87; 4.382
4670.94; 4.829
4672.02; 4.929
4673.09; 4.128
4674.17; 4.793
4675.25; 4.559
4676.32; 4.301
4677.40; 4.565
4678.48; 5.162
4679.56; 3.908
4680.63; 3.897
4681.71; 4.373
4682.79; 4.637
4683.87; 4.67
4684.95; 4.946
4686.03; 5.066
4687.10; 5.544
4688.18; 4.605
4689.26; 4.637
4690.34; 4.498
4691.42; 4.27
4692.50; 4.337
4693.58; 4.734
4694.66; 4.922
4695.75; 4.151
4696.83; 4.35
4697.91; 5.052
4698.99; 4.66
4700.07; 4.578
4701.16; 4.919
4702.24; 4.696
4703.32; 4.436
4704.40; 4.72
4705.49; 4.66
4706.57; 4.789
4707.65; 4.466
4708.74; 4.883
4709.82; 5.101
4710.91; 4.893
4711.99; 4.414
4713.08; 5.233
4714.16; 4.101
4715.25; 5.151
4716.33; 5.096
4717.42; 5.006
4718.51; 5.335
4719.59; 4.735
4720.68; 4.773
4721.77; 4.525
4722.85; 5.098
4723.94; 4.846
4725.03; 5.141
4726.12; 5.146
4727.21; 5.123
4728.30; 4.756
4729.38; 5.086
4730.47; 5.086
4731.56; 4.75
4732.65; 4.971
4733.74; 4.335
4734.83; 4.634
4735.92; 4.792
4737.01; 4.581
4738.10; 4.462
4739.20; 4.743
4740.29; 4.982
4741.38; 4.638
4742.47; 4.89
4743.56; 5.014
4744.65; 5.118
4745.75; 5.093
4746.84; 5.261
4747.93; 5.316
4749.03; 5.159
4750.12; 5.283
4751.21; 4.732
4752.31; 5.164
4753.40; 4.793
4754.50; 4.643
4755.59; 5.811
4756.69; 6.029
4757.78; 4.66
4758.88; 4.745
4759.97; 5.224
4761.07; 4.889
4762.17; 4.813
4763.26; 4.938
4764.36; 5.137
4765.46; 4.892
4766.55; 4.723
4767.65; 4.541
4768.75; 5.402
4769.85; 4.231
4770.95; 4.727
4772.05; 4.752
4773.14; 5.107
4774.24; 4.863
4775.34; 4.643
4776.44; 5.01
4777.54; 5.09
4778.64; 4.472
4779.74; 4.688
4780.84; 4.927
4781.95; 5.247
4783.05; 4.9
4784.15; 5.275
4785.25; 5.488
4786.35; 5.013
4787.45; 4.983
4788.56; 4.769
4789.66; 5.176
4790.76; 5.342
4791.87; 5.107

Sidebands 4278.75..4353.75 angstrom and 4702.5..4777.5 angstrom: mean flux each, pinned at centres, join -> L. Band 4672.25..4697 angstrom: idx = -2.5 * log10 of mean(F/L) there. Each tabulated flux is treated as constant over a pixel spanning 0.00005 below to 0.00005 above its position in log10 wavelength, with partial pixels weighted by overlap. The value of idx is 0.02 mag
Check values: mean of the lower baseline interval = 3.23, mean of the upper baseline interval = 4.9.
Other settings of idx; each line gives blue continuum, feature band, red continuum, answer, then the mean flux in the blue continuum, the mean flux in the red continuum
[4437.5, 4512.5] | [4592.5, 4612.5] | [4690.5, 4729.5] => -0.04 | 4.4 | 4.78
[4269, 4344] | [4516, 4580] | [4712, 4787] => -0.10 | 3.21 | 4.94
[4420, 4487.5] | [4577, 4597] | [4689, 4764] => -0.03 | 4.22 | 4.86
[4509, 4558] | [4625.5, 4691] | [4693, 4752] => 0.02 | 4.51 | 4.84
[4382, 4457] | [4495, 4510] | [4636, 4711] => -0.16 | 3.95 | 4.62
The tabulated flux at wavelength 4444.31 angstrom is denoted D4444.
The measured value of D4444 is 4.22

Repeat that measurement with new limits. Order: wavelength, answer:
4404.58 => 3.923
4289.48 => 3.344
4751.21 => 4.732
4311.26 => 2.597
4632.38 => 5.294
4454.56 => 4.126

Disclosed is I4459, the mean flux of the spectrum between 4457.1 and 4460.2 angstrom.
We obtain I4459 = 3.89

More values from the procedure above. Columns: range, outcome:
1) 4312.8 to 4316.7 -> 3.1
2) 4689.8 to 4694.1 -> 4.46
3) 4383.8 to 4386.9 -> 3.01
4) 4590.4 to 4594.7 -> 4.78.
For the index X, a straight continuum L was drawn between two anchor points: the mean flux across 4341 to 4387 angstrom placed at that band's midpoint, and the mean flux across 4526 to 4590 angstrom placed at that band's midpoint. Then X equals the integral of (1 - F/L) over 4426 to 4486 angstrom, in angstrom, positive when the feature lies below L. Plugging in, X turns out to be -2.1 angstrom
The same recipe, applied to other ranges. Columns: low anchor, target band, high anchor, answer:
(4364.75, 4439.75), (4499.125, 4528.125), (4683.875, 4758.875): -3.5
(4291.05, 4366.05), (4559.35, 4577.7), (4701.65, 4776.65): -2.1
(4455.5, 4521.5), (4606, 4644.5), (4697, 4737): -1.5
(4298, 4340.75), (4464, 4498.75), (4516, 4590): -1.9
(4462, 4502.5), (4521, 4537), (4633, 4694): 1.0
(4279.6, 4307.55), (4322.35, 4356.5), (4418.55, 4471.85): -2.9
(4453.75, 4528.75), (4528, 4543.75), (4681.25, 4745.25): 0.6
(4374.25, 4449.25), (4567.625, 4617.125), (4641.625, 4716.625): -3.8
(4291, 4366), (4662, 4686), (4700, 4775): 0.6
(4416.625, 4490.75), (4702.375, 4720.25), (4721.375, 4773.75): 0.1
